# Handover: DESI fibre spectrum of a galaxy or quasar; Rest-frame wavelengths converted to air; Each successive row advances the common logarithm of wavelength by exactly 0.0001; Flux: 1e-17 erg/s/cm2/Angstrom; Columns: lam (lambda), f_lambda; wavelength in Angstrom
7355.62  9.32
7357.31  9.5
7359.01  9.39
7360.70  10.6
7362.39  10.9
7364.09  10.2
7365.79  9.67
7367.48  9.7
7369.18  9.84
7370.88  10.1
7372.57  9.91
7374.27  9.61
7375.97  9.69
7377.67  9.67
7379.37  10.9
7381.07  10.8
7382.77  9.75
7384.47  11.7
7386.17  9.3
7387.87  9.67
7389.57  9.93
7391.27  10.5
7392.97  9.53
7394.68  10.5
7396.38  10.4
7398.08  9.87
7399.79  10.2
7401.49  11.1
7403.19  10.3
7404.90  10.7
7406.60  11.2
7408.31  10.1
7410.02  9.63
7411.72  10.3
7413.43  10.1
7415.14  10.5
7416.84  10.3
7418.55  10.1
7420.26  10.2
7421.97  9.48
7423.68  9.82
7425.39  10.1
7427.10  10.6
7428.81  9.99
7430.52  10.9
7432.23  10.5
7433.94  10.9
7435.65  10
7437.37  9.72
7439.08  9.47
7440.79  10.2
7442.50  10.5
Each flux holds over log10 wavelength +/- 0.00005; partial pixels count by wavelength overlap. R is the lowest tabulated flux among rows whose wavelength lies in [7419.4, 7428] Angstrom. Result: 9.48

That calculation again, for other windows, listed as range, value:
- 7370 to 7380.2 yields 9.61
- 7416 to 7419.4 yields 10.1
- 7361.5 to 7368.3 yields 9.67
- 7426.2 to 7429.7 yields 9.99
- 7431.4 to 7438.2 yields 9.72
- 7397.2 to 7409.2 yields 9.87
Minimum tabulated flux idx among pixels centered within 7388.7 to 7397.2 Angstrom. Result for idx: 9.53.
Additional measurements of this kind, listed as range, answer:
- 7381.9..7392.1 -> 9.3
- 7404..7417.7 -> 9.63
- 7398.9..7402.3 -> 10.2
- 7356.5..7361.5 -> 9.39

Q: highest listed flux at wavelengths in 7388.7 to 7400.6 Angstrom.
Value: 10.5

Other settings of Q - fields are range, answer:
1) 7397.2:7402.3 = 11.1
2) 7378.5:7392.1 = 11.7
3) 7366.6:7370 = 9.84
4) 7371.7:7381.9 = 10.9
